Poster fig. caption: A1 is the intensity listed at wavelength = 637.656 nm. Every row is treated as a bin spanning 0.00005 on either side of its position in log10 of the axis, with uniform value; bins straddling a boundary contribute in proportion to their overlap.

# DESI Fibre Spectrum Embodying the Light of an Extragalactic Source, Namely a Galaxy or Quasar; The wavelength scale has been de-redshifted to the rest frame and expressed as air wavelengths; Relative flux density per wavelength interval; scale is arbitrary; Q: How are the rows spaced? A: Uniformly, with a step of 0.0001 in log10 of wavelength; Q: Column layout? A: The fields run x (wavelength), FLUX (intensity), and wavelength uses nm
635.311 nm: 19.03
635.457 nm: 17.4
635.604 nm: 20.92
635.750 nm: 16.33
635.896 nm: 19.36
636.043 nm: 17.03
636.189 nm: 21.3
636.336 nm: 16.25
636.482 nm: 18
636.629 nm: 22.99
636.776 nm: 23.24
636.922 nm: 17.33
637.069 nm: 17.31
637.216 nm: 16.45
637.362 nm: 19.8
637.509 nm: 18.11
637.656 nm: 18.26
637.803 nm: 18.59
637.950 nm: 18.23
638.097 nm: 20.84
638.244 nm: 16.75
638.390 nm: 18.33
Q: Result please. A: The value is 18.26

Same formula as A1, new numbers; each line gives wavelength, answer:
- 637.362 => 19.8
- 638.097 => 20.84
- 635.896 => 19.36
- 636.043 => 17.03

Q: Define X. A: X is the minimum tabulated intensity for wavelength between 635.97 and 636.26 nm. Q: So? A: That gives 17.03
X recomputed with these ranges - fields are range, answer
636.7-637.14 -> 17.31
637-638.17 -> 16.45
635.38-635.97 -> 16.33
